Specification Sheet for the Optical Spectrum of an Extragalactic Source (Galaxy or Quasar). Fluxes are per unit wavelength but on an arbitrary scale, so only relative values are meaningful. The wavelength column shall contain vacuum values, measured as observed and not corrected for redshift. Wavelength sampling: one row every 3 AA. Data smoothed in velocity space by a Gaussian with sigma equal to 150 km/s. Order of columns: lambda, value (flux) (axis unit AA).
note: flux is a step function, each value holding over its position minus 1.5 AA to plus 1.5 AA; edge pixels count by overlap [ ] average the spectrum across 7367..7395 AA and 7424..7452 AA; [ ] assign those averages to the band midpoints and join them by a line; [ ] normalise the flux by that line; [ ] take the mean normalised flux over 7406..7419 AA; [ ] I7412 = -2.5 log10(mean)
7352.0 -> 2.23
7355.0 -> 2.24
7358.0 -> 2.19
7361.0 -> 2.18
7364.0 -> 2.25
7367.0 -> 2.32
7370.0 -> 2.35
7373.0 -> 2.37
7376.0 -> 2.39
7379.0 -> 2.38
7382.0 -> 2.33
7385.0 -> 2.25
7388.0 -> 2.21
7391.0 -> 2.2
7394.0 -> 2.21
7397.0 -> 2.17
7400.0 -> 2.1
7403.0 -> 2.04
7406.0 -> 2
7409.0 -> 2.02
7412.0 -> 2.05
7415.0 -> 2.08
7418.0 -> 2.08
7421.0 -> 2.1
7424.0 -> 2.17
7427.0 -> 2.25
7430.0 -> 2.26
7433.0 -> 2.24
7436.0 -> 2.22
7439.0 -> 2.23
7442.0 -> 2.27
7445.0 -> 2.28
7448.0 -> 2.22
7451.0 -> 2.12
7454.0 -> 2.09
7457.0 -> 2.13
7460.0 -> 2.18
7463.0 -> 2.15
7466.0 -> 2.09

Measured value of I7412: 0.11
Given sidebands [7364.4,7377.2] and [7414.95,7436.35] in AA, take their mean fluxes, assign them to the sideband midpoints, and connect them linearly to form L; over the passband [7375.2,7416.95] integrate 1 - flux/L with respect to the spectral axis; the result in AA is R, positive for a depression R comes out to 1.9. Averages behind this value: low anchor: 2.35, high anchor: 2.18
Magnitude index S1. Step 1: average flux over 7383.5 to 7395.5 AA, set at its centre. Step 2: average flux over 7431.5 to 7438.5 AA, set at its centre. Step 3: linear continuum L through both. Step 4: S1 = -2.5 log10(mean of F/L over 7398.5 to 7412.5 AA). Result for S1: 0.092 mag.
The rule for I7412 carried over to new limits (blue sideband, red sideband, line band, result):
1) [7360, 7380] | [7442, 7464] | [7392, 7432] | 0.06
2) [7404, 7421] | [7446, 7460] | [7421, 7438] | -0.06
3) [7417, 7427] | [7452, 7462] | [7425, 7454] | -0.04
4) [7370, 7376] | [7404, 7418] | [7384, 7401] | 0.01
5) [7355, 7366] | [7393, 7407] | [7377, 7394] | -0.06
